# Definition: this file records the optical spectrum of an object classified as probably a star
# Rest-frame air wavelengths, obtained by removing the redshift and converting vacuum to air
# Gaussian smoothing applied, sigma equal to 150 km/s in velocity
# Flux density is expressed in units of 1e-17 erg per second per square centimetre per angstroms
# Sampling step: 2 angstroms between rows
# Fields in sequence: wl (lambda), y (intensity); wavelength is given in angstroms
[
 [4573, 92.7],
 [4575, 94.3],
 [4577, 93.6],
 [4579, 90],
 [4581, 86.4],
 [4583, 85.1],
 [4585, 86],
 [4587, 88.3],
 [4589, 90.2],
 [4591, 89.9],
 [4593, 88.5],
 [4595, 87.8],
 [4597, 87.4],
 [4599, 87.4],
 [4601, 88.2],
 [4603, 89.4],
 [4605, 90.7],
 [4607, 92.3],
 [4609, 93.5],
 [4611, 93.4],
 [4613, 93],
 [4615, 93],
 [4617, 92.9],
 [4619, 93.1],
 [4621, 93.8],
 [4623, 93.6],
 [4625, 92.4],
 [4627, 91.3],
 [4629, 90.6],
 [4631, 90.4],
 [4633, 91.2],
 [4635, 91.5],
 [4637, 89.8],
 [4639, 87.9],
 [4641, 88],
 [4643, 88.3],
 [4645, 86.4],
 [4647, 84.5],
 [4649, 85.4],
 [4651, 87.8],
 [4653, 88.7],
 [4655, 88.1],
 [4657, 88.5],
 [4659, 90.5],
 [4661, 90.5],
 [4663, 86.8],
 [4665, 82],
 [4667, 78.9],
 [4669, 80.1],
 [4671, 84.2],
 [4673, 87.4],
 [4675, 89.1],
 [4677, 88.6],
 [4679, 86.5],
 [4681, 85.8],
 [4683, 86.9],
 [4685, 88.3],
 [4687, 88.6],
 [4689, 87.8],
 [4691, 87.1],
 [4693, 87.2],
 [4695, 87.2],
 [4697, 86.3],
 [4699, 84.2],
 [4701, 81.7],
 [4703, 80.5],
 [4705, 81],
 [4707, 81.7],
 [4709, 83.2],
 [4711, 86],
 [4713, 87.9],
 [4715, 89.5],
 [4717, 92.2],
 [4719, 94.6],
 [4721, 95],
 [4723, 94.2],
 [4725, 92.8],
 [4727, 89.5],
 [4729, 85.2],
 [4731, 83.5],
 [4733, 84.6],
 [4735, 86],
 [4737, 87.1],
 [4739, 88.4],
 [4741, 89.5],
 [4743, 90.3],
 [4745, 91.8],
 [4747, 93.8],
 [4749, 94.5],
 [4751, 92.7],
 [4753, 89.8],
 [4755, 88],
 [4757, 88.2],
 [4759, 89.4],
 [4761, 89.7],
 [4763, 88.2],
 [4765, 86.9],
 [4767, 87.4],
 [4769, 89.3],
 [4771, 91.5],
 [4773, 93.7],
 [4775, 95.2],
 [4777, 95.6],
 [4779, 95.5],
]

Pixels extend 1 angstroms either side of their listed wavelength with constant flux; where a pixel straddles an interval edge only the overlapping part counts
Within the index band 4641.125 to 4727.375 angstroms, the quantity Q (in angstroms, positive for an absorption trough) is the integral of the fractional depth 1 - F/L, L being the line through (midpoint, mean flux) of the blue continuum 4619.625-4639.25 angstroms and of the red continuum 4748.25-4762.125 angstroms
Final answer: 3.7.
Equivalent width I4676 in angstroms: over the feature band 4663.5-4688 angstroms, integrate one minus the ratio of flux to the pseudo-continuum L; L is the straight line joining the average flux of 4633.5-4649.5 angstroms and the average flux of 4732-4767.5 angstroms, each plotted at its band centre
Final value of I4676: 0.77 angstroms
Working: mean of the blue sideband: 87.9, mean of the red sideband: 89.3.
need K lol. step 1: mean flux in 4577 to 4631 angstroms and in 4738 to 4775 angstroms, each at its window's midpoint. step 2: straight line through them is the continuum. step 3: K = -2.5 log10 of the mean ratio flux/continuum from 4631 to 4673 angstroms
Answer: 0.041 mag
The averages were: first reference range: 90.4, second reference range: 90.3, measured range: 87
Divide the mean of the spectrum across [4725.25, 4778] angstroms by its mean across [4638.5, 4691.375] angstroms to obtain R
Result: 1.03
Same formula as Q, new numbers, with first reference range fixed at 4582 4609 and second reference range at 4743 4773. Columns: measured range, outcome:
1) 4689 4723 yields 1.1 angstroms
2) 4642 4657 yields 0.4 angstroms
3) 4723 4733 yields 0.2 angstroms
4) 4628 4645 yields -0.1 angstroms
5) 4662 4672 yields 0.8 angstroms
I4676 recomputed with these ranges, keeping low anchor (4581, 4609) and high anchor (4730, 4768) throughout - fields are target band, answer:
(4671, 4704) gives 0.91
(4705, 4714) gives 0.46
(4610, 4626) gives -0.80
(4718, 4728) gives -0.49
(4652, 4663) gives -0.03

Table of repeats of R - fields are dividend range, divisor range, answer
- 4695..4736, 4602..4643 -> 0.95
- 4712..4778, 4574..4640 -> 1.00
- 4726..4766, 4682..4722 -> 1.02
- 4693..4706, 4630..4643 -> 0.93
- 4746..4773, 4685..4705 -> 1.05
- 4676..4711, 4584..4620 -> 0.95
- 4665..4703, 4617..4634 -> 0.93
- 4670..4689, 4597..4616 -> 0.96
